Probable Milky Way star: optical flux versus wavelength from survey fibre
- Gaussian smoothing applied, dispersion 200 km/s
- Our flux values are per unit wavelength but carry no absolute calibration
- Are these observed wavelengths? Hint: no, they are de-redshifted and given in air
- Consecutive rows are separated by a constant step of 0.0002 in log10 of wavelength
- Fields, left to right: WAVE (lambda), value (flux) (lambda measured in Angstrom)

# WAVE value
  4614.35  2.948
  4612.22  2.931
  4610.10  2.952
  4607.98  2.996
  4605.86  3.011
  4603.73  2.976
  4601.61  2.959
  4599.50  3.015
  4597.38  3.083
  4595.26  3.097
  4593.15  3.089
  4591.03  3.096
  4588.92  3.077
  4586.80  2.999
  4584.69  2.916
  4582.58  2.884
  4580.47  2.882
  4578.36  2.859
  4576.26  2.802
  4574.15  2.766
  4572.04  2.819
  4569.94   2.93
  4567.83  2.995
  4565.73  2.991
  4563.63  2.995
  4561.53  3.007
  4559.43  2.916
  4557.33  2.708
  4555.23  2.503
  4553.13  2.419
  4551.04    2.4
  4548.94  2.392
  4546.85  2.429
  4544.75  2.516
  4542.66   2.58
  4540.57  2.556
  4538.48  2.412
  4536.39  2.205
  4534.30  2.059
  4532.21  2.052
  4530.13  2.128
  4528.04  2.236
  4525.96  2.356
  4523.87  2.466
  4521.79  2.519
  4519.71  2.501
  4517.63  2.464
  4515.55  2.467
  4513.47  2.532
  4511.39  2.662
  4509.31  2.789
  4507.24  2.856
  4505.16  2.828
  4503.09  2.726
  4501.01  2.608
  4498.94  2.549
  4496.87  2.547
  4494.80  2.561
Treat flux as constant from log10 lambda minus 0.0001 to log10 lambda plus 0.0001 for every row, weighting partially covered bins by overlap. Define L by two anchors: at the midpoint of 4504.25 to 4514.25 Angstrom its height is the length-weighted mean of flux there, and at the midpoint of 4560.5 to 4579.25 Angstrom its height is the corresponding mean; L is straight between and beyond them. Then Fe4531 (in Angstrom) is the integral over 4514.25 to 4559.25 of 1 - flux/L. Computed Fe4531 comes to 6.48 Angstrom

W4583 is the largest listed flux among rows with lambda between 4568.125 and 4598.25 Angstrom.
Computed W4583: 3.097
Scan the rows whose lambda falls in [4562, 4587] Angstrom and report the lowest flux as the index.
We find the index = 2.766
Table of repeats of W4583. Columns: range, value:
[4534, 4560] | 2.916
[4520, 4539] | 2.519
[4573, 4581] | 2.882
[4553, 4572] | 3.007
